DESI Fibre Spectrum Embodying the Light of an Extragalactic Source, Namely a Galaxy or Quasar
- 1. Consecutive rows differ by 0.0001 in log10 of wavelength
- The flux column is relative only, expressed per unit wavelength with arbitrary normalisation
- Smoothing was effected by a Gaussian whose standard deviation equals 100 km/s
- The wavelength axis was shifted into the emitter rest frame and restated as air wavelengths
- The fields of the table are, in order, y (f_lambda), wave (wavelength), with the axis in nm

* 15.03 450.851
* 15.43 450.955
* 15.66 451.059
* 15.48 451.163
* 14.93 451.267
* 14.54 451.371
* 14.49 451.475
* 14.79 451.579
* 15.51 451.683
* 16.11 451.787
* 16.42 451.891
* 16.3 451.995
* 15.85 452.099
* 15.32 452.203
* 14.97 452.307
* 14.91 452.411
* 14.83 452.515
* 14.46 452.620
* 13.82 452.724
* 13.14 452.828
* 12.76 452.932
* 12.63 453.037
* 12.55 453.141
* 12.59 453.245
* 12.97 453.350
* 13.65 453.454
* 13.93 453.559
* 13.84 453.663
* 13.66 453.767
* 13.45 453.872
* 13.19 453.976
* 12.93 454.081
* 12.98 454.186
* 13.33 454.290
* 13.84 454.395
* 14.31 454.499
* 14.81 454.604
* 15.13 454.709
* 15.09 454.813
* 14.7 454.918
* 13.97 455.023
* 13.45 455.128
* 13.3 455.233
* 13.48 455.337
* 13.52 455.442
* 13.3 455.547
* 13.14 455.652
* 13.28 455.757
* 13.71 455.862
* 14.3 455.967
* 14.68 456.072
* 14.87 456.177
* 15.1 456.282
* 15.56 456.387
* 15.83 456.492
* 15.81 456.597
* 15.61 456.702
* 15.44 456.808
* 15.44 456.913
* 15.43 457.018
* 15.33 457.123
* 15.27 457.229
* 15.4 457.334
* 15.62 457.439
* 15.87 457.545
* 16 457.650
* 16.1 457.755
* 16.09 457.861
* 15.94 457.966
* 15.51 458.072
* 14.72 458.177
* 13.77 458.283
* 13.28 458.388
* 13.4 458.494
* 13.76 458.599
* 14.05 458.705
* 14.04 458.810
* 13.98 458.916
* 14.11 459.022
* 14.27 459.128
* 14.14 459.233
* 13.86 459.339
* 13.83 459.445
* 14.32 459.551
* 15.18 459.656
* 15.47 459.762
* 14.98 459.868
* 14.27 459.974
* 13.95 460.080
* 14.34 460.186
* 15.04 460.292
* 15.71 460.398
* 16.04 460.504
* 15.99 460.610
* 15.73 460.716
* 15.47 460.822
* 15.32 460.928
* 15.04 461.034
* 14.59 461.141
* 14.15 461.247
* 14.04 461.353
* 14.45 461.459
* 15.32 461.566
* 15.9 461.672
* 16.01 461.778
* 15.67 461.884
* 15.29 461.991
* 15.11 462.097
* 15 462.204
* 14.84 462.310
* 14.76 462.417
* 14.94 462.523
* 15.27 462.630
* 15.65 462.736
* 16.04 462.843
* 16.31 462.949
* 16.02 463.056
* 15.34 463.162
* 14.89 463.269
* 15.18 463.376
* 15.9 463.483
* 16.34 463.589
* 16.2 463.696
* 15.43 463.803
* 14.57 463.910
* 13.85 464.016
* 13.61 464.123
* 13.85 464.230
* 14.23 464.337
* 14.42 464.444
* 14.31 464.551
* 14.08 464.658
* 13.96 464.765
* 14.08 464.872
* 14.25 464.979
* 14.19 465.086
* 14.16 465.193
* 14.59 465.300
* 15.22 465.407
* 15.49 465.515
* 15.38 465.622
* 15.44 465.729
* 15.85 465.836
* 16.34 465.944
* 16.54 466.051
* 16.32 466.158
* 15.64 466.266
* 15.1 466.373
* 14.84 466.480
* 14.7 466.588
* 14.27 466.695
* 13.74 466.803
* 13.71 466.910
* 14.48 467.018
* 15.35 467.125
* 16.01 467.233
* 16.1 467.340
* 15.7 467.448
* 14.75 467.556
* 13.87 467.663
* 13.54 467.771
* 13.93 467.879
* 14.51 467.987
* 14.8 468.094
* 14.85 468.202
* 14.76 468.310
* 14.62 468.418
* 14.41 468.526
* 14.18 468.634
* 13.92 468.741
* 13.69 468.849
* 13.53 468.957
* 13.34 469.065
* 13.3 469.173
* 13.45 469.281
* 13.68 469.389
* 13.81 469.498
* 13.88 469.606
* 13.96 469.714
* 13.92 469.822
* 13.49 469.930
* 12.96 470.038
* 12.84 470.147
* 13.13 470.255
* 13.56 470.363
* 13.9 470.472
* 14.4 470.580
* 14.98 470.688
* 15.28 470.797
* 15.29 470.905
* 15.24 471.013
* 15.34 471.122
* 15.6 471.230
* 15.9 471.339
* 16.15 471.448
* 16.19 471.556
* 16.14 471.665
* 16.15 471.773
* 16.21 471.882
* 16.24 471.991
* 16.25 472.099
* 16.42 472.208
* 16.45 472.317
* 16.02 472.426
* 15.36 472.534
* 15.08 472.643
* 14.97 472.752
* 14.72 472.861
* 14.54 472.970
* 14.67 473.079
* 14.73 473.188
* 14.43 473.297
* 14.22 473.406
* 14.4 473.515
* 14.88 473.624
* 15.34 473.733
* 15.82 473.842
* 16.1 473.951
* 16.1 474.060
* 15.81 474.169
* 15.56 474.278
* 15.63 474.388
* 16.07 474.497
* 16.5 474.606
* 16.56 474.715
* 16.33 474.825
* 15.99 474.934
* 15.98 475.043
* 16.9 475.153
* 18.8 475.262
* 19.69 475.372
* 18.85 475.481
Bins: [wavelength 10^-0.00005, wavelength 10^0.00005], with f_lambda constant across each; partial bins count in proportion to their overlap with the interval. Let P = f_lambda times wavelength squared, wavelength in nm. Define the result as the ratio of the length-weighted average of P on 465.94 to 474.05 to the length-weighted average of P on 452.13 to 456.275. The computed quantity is 1.15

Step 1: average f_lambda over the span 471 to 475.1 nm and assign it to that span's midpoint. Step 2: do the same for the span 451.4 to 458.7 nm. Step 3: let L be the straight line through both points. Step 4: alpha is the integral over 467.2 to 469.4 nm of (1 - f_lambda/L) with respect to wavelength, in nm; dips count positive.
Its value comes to 0.14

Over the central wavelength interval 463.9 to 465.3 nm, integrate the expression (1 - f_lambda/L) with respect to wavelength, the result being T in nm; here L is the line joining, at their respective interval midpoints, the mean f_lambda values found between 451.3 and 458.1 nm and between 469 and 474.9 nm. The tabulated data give 0.07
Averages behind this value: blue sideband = 14.5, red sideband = 15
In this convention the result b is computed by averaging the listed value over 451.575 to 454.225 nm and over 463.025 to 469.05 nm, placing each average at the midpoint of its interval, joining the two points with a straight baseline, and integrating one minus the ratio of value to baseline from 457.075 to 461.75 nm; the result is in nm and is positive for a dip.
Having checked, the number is -0.13 nm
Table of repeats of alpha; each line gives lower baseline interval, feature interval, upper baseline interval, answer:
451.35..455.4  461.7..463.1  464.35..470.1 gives -0.10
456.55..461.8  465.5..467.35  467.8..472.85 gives -0.06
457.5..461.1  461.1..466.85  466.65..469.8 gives -0.20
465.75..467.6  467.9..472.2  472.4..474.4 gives 0.18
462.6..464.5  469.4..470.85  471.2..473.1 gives 0.16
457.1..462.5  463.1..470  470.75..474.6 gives 0.28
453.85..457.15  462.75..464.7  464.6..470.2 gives -0.08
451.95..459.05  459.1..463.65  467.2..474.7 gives -0.17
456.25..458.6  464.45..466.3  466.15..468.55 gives -0.02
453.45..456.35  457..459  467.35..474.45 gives -0.12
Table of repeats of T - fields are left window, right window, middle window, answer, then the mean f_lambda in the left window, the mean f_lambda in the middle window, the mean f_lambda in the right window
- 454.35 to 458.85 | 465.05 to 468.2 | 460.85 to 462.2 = -0.02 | 14.7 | 15.1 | 15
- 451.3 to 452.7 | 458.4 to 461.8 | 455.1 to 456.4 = 0.09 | 15.2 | 13.9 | 14.7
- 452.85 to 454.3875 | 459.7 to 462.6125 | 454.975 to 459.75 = -0.16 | 13.2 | 14.6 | 15.1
